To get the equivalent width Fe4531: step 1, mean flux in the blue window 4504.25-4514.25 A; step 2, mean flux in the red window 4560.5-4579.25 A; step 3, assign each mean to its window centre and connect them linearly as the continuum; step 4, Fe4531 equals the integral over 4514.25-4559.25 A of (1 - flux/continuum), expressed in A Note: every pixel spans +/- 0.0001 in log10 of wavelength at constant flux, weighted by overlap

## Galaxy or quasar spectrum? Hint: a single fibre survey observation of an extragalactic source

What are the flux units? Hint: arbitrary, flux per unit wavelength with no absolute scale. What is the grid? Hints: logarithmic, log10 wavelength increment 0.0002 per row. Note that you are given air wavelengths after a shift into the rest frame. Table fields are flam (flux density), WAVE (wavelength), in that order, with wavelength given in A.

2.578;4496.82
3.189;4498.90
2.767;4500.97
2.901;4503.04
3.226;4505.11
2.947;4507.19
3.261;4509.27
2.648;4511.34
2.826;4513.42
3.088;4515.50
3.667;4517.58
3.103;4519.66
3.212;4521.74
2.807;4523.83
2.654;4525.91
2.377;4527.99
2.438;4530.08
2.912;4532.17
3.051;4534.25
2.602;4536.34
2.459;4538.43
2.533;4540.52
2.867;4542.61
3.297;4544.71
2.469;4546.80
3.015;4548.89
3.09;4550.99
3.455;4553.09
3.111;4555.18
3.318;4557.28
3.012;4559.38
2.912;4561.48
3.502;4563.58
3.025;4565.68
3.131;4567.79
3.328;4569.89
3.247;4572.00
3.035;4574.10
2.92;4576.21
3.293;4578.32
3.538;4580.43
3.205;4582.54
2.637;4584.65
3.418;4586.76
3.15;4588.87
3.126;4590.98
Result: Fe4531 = 1.9 A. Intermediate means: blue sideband 2.98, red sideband 3.15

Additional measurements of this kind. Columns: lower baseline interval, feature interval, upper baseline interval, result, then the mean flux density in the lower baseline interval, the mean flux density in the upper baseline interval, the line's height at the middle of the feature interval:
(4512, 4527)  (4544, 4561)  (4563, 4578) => 0.2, 3.04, 3.16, 3.12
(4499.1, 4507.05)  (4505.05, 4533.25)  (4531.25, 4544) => -0.5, 2.99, 2.75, 2.88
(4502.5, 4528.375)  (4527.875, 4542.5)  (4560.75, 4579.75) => 1.9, 3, 3.17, 3.06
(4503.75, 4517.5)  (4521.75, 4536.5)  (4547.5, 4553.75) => 1.7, 3.04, 3.13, 3.08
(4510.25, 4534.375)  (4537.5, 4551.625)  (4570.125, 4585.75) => 0.8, 2.89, 3.14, 2.99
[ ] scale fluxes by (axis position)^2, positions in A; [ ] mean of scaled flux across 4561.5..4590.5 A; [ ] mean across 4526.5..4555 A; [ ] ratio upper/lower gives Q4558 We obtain 1.14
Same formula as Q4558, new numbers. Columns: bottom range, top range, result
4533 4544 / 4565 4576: 1.17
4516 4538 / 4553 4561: 1.12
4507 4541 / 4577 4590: 1.15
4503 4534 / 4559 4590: 1.10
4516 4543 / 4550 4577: 1.14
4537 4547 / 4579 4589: 1.19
